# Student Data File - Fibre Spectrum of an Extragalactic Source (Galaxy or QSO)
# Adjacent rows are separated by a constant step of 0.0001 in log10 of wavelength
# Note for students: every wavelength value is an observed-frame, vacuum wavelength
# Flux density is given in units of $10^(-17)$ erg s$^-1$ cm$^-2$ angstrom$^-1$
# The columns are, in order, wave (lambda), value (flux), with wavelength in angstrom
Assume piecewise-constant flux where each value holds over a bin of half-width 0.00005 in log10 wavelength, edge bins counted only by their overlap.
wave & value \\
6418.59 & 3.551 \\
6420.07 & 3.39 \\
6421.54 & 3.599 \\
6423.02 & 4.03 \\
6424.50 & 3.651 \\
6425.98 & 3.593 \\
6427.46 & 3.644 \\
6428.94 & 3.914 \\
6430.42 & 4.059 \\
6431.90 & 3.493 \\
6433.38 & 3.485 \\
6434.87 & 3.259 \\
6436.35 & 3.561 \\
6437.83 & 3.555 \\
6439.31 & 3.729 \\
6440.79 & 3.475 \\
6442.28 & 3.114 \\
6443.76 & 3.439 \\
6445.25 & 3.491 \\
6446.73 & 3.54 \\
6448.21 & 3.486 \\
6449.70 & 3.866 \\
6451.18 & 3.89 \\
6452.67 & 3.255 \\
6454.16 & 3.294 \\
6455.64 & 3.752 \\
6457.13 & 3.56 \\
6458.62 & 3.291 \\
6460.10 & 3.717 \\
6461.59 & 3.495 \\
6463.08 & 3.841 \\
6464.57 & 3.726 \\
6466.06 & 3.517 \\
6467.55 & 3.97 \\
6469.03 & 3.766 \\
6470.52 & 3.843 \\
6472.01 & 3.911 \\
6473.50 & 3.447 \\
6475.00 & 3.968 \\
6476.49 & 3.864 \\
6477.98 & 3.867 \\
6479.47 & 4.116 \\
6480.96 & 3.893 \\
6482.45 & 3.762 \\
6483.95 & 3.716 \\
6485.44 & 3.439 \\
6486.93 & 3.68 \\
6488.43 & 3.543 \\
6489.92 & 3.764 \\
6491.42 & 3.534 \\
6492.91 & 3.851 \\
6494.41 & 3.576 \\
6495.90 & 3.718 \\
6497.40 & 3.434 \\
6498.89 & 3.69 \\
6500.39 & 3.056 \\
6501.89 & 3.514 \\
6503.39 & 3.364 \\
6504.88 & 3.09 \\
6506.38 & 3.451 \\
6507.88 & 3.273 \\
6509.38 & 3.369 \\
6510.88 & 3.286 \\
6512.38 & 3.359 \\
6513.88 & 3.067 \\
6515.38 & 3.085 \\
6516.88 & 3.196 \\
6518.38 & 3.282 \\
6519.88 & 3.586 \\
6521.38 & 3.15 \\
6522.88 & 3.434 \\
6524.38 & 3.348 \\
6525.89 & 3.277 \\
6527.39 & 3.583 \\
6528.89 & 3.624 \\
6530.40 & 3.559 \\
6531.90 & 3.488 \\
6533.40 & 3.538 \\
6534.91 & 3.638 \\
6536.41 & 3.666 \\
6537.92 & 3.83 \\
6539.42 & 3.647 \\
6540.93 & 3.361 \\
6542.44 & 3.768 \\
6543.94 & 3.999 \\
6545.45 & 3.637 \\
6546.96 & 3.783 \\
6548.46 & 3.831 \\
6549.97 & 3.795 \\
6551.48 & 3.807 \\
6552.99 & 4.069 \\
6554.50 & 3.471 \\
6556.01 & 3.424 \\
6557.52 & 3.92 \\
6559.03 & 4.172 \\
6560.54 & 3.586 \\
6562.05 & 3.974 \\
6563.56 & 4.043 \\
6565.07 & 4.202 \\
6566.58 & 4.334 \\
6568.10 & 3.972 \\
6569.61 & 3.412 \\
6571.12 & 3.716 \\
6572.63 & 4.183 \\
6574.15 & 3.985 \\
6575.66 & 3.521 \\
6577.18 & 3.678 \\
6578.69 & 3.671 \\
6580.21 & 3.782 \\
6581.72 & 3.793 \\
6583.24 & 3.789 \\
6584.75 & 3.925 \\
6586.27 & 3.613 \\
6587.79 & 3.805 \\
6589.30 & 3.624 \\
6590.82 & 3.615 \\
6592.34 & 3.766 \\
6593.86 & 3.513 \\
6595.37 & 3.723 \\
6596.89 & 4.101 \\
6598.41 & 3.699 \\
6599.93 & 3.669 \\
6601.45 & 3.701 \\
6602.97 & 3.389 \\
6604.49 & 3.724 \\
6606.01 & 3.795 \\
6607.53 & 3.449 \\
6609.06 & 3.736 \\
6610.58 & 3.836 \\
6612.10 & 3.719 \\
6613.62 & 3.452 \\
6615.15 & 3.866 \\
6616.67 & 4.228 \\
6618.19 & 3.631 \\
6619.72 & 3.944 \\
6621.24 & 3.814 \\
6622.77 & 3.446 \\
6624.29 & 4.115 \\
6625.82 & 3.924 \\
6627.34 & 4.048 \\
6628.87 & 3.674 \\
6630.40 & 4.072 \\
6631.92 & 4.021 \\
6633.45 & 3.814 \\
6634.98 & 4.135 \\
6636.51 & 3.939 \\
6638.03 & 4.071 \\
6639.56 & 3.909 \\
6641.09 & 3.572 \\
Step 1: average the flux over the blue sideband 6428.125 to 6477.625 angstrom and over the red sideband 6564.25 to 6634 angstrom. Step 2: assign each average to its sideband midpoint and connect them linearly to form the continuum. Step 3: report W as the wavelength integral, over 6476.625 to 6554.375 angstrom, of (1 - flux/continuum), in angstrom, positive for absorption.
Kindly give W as 2.9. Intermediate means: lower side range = 3.63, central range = 3.56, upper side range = 3.79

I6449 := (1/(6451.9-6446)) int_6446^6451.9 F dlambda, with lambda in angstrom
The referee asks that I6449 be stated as 3.7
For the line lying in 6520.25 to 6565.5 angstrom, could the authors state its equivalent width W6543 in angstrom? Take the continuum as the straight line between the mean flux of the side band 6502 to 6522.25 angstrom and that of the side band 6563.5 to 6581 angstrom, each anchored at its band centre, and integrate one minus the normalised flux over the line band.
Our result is -1.3 angstrom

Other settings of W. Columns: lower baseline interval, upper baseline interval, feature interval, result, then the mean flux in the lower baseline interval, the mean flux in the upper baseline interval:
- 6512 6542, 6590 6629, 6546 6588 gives -2.8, 3.44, 3.75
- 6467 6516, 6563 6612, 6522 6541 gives 0.6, 3.58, 3.77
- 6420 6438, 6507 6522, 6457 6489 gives -2.6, 3.65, 3.27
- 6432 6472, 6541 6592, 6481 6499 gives 0.0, 3.58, 3.81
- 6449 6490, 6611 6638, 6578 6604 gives 0.8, 3.7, 3.88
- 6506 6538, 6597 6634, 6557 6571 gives -1.5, 3.4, 3.79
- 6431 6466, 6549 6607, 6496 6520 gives 2.2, 3.54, 3.79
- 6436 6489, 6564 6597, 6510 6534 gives 2.3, 3.65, 3.8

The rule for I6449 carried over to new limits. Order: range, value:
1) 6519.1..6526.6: 3.36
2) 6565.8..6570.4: 3.91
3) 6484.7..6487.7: 3.56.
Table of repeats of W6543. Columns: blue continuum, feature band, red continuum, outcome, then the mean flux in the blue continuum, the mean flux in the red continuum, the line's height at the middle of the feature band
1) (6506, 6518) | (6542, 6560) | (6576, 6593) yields -1.5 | 3.25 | 3.73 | 3.51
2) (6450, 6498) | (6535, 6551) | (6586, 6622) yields -0.1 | 3.69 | 3.73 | 3.71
